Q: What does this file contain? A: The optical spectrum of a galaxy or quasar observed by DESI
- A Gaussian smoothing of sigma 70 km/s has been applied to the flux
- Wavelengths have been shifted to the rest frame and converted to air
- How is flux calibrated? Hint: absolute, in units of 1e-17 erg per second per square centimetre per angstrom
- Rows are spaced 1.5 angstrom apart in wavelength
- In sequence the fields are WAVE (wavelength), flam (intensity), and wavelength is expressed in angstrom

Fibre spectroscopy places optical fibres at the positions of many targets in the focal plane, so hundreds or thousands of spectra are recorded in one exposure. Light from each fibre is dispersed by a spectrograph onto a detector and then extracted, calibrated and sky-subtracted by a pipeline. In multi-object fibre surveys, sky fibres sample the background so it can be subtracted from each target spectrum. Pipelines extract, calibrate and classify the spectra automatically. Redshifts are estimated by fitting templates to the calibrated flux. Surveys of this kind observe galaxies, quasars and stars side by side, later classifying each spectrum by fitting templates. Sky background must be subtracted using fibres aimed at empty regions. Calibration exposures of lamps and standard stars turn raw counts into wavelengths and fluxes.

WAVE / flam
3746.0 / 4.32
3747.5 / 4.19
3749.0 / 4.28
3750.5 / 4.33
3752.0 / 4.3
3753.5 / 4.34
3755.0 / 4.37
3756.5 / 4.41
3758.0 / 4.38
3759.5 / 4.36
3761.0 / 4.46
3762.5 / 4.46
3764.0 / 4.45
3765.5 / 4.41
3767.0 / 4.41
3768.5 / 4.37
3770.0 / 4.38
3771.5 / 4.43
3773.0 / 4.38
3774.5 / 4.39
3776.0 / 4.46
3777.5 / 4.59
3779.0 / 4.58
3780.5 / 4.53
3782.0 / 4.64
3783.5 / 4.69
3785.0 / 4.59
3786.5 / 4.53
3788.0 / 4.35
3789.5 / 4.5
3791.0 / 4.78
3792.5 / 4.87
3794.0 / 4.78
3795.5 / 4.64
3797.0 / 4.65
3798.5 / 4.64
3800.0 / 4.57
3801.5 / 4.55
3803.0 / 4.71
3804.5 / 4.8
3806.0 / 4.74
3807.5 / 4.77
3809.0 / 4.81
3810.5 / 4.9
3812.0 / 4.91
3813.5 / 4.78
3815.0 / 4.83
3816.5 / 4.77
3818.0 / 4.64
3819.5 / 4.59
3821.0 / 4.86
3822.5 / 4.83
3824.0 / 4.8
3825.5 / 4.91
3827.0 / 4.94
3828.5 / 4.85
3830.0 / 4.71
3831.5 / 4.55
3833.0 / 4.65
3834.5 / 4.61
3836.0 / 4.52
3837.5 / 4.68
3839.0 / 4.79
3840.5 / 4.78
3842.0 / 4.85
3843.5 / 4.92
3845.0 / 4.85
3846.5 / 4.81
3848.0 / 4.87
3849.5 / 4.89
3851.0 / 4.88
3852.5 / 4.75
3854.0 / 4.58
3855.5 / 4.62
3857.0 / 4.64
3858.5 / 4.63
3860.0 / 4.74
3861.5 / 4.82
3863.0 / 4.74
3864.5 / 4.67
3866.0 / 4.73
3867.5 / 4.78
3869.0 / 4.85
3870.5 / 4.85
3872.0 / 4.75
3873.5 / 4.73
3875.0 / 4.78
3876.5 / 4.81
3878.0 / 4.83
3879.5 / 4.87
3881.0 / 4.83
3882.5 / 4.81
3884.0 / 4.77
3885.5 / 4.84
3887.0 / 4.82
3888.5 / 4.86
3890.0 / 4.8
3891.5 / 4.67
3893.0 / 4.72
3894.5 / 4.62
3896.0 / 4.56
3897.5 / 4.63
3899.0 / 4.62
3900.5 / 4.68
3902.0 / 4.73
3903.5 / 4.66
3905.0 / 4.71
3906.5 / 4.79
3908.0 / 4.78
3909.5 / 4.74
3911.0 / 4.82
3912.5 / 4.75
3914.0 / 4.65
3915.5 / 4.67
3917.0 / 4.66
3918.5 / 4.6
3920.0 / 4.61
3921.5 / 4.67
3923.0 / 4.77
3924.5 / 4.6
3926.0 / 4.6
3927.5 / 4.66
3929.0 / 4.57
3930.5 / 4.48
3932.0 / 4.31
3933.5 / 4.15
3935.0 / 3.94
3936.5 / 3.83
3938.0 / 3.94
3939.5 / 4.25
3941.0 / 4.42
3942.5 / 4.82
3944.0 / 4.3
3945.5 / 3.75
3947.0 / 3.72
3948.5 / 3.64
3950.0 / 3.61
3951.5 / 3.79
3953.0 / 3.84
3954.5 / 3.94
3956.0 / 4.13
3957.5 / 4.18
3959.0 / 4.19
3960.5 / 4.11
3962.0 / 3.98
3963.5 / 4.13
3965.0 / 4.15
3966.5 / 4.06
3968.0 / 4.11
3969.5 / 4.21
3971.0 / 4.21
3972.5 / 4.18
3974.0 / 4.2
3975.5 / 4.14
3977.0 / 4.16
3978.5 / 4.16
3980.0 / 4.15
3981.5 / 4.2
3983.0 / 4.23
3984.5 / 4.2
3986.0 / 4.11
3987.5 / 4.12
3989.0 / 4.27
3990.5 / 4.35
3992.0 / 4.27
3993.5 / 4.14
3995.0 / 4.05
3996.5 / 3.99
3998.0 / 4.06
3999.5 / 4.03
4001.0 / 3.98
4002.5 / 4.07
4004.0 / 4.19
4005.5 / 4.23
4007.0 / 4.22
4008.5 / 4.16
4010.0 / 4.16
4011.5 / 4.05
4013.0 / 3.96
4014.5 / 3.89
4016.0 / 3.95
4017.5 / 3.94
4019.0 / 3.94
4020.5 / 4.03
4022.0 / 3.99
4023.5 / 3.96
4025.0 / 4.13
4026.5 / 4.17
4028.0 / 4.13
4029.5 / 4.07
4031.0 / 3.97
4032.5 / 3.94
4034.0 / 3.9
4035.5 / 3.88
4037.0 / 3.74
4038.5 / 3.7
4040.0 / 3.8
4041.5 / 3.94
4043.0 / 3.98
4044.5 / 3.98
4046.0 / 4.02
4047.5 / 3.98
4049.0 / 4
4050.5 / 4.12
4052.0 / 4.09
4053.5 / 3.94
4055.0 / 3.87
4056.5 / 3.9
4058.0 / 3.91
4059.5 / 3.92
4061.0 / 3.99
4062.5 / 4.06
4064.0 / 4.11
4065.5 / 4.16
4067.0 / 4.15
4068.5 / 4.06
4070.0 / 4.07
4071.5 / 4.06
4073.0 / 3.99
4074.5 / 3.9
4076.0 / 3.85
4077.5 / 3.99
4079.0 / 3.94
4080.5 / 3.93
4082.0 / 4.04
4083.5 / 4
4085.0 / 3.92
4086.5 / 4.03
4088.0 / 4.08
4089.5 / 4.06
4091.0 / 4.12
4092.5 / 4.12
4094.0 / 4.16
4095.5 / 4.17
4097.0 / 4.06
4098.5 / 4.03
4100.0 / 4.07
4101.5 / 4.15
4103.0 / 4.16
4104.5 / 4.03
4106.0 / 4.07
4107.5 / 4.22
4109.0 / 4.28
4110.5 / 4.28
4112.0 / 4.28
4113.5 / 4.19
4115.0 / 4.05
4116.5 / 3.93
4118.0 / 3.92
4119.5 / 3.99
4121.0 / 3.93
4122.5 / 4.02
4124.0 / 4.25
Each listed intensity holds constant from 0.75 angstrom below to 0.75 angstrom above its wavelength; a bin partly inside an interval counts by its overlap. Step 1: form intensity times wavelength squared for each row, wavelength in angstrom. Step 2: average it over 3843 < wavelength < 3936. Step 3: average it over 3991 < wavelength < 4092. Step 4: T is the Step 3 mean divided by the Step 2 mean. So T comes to 0.9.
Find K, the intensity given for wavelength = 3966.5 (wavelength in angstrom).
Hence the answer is 4.06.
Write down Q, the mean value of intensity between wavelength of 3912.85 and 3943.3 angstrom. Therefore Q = 4.46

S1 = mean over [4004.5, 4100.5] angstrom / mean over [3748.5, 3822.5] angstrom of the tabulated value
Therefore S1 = 0.9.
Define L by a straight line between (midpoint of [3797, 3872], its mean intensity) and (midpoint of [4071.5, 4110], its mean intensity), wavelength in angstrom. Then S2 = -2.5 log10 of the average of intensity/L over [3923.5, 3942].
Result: 0.04 mag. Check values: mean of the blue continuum 4.75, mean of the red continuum 4.06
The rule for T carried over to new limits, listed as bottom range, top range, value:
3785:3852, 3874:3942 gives 1.02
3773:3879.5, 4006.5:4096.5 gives 0.95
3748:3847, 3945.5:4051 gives 0.97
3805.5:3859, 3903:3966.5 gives 0.96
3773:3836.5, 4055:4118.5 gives 1.00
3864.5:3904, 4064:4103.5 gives 0.94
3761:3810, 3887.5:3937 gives 1.08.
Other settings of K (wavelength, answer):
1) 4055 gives 3.87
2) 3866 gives 4.73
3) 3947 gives 3.72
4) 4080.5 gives 3.93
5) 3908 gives 4.78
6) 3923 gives 4.77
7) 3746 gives 4.32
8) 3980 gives 4.15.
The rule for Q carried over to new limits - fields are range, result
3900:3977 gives 4.32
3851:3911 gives 4.74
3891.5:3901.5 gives 4.64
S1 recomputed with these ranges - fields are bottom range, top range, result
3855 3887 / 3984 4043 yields 0.85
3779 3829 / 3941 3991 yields 0.87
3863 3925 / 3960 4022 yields 0.87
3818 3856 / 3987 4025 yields 0.86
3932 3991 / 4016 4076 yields 0.97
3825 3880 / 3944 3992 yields 0.86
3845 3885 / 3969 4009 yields 0.87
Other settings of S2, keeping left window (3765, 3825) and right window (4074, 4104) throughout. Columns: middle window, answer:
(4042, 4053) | 0.03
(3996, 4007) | 0.03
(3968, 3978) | 0.03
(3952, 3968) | 0.06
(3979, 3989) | 0.02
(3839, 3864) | -0.06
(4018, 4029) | 0.03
